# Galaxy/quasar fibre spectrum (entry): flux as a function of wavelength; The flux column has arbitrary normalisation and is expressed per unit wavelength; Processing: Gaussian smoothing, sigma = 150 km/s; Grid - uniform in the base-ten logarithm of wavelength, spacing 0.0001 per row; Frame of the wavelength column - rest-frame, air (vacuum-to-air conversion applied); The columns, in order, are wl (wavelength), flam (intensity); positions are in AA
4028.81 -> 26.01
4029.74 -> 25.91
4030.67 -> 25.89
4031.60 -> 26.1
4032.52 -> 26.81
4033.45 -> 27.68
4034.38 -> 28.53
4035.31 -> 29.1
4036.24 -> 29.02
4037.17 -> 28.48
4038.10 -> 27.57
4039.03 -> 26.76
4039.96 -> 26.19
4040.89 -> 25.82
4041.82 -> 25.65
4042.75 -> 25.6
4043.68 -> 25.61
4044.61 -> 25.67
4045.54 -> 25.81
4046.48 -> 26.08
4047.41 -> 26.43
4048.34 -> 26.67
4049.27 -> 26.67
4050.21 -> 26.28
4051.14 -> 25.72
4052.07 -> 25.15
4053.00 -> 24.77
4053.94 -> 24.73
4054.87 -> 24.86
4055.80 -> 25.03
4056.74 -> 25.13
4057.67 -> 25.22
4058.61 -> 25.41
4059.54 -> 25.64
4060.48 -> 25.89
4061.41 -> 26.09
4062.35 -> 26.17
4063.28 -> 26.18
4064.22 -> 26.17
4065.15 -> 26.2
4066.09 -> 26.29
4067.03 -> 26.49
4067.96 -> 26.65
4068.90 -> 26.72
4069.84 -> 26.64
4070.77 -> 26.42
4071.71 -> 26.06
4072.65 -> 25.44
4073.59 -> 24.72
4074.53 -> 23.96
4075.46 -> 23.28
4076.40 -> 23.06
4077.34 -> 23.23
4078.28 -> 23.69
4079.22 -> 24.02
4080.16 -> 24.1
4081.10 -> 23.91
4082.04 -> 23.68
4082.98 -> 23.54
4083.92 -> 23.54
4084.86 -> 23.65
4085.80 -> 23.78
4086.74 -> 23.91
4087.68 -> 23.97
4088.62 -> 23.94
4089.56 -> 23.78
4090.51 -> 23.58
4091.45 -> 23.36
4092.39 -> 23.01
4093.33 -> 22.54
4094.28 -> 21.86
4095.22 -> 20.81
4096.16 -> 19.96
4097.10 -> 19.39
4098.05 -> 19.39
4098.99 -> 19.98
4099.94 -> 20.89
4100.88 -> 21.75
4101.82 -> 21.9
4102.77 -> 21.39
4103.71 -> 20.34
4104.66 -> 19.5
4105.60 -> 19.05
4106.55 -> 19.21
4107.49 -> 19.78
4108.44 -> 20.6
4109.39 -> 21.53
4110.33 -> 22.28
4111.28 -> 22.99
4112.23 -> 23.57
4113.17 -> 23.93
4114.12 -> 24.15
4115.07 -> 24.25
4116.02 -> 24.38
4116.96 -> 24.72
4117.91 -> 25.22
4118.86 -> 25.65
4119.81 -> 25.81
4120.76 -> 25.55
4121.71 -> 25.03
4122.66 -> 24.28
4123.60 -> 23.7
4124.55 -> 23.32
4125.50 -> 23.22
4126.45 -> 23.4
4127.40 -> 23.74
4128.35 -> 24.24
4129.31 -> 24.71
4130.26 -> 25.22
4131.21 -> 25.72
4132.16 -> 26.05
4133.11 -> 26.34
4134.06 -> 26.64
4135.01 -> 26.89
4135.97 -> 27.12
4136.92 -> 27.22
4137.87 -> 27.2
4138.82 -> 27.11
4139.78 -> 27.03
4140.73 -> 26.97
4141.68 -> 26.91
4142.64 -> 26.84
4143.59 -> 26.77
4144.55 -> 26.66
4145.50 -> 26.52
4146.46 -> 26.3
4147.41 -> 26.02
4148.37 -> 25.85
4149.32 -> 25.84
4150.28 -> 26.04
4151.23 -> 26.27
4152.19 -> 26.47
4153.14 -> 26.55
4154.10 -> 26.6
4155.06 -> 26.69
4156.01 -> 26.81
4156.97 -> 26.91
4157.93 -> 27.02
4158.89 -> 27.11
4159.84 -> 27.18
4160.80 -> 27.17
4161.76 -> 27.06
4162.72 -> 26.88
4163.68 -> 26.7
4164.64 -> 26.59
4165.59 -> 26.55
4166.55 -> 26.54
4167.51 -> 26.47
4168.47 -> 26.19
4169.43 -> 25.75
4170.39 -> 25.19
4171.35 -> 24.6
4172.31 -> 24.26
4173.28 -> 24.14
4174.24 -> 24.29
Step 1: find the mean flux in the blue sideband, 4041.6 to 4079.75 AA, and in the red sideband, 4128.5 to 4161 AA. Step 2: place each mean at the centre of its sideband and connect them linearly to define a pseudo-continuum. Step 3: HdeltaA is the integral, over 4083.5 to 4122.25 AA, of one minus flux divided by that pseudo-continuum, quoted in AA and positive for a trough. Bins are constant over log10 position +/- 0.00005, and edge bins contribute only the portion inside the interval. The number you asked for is 5.2 AA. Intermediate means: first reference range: 25.5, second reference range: 26.5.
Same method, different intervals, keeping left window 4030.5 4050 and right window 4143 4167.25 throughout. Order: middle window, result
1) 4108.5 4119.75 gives 1.2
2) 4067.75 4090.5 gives 2.0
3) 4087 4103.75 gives 3.1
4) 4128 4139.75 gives 0.2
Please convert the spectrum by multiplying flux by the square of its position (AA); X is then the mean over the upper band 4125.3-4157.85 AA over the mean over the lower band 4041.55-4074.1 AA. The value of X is 1.1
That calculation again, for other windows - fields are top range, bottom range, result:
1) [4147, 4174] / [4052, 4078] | 1.08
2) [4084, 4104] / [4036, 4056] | 0.87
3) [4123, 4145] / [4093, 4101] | 1.27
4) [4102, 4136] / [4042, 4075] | 0.94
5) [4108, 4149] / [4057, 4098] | 1.06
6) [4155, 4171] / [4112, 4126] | 1.11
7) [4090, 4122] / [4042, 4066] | 0.89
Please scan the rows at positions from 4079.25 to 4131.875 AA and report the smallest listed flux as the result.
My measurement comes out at 19.05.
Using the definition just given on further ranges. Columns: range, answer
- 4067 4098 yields 19.39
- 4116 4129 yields 23.22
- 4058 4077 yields 23.06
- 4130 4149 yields 25.22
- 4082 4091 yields 23.54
